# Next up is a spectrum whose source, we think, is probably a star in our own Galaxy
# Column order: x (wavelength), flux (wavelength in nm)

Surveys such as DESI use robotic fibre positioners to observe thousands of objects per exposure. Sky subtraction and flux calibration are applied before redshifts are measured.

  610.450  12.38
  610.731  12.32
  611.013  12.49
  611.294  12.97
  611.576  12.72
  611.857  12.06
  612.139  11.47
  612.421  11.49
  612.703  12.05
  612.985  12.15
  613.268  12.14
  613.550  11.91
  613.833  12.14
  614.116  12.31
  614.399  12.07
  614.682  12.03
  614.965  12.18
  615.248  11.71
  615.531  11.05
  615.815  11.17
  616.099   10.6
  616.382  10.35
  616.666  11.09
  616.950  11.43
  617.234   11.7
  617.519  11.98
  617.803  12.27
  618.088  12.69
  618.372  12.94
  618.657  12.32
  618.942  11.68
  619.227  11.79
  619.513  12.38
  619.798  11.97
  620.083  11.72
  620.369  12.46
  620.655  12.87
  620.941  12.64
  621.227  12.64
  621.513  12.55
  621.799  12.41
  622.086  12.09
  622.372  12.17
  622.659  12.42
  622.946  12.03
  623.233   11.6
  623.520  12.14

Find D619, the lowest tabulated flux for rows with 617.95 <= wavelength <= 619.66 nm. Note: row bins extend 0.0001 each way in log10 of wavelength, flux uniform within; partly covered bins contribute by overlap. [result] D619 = 11.68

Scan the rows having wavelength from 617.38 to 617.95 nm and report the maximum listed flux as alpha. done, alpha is 12.27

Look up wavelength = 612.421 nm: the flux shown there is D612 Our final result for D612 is 11.49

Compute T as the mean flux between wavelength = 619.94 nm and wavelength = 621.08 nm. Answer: 12.4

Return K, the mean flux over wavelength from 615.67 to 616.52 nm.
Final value 10.7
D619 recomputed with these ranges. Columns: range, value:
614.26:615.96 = 11.05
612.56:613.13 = 12.05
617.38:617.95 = 11.98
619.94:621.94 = 11.72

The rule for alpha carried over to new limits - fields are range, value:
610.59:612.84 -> 12.97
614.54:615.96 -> 12.18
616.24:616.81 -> 11.09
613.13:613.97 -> 12.14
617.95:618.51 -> 12.94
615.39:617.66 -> 11.98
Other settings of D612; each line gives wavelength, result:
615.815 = 11.17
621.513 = 12.55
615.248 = 11.71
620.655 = 12.87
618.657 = 12.32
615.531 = 11.05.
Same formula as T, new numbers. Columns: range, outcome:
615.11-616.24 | 11.1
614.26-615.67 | 11.8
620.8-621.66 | 12.6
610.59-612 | 12.5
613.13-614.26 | 12.1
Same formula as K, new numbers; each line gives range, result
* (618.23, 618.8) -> 12.6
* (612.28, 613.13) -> 11.9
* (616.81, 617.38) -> 11.6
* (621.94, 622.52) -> 12.1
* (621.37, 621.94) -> 12.5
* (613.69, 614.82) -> 12.1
